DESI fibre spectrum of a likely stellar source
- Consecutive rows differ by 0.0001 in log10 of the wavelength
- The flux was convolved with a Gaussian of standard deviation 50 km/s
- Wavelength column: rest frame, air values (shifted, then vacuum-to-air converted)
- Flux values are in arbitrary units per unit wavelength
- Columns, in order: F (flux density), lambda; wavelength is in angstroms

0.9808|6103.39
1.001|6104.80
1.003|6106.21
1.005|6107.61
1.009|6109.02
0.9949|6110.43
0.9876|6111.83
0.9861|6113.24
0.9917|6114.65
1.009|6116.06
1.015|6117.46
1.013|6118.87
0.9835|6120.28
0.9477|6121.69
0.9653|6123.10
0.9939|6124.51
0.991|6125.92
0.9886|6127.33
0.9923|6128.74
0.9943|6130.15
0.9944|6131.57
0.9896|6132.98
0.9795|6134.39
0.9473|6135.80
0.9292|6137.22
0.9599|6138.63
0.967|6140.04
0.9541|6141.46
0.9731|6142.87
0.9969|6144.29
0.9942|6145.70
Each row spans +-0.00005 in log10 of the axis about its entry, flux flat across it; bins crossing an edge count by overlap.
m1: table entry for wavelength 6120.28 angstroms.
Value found 0.9835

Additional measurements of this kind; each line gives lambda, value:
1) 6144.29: 0.9969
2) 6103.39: 0.9808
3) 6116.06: 1.009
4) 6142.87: 0.9731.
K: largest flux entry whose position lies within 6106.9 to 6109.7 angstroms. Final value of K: 1.009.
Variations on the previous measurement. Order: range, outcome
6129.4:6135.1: 0.9944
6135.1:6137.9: 0.9473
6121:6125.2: 0.9939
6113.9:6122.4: 1.015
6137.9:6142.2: 0.967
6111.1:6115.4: 0.9917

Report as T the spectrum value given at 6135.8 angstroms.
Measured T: 0.9473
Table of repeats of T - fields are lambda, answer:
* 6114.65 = 0.9917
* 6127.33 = 0.9886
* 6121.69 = 0.9477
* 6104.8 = 1.001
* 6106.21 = 1.003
